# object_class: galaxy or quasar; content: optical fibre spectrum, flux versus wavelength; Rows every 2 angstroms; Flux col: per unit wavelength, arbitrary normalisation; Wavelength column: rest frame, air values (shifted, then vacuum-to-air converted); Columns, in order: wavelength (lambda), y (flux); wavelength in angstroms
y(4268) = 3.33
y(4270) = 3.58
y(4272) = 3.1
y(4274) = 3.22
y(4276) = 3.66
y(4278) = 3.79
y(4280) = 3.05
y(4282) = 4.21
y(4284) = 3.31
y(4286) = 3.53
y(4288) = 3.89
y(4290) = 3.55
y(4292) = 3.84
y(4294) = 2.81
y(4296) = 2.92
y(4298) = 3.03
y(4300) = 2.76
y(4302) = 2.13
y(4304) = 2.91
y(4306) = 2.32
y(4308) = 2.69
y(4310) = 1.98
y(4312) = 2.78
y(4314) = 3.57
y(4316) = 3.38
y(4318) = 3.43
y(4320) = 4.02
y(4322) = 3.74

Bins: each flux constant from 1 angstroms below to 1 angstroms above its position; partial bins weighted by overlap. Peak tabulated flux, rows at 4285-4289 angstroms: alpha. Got 3.89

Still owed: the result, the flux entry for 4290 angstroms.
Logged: 3.55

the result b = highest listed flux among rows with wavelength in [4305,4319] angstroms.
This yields 3.57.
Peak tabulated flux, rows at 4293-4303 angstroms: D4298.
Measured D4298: 3.03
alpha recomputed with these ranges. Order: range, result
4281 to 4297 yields 4.21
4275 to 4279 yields 3.79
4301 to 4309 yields 2.91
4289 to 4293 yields 3.84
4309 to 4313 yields 2.78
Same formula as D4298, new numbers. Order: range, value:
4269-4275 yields 3.58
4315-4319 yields 3.43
